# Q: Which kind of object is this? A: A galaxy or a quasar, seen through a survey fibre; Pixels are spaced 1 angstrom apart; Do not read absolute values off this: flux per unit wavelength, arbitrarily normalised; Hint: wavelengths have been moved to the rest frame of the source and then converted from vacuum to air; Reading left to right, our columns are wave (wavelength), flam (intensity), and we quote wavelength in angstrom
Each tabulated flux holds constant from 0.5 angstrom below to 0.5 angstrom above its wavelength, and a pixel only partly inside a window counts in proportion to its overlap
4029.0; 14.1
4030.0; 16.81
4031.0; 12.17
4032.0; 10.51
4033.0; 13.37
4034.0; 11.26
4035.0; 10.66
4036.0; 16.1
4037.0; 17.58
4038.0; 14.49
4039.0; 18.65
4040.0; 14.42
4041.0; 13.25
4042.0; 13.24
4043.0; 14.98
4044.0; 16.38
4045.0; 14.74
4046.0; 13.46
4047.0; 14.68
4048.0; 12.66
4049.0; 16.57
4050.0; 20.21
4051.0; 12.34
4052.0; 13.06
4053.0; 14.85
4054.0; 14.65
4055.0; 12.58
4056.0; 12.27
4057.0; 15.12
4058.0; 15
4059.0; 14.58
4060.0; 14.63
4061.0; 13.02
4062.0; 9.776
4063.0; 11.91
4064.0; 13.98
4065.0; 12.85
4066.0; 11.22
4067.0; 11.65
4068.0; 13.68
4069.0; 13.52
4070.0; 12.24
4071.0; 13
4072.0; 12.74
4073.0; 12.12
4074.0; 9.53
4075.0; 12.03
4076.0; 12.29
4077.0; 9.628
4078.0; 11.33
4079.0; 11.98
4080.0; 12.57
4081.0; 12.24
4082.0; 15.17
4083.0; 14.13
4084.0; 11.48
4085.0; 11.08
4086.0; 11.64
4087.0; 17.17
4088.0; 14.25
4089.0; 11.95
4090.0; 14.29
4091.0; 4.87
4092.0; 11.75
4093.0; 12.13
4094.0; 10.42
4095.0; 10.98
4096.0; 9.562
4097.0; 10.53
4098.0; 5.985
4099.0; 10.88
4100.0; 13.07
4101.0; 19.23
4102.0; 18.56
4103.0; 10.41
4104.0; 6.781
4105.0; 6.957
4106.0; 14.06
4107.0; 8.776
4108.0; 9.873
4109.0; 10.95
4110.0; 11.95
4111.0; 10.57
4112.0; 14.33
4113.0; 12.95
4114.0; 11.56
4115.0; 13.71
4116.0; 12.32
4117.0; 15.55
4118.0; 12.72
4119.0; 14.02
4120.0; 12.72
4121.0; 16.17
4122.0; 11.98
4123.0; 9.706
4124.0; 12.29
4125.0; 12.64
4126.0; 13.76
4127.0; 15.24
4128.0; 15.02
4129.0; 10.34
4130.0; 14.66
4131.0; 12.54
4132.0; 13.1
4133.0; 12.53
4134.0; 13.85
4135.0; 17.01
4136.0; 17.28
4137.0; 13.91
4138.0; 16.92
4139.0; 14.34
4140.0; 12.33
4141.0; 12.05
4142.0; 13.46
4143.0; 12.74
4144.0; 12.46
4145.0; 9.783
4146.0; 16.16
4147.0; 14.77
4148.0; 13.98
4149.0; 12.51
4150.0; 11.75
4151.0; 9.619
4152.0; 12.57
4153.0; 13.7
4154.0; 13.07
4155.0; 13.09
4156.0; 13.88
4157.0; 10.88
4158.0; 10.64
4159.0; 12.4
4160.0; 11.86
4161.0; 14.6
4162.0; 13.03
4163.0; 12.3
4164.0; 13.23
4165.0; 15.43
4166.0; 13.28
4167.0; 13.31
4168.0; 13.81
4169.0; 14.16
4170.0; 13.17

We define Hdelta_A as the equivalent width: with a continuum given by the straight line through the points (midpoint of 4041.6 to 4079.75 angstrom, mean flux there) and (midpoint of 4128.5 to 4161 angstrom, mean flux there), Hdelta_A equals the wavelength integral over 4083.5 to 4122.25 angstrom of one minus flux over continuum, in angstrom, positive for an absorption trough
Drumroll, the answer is 3.5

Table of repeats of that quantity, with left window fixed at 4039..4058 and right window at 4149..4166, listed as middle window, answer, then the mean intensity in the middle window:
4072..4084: 1.7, 12.1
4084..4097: 2.1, 11.6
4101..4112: 1.7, 11.4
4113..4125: 0.3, 13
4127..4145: -1.0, 13.7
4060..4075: 2.0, 12.3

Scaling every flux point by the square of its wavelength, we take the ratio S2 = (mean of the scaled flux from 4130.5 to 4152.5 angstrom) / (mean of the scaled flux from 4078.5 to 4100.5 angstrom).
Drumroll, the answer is 1.17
